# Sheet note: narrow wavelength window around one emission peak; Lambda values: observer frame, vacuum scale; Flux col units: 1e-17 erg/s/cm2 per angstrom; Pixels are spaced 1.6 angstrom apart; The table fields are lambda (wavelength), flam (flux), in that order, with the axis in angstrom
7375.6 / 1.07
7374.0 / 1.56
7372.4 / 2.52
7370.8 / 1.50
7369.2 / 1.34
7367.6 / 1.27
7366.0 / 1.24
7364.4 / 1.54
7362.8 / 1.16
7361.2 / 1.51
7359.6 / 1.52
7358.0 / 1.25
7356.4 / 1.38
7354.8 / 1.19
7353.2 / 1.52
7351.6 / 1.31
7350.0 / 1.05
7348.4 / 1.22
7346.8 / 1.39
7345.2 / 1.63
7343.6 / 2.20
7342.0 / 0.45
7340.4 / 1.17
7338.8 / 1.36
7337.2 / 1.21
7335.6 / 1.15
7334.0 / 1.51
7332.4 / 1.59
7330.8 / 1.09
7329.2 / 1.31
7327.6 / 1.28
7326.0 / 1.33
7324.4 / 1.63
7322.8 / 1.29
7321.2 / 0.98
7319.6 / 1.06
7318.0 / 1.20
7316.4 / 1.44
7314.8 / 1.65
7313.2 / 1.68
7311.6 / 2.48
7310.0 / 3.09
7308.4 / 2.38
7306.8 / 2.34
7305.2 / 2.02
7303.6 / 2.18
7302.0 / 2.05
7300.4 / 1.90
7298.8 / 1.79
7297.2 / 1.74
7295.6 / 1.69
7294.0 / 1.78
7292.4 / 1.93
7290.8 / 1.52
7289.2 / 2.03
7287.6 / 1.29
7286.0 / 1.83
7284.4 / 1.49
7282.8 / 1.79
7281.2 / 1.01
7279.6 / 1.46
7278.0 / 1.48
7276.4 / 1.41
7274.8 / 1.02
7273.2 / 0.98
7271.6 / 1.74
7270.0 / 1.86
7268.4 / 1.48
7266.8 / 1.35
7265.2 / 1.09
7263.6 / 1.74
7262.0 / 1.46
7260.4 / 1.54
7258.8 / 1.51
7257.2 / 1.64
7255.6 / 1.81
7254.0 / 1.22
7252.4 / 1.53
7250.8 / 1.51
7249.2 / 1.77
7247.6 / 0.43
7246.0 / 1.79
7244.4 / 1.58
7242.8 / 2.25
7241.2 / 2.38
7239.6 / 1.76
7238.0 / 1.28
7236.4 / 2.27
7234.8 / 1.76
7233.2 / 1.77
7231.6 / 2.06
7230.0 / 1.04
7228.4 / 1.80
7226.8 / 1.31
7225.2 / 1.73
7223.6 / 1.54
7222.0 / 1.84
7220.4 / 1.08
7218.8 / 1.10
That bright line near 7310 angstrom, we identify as [O III]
